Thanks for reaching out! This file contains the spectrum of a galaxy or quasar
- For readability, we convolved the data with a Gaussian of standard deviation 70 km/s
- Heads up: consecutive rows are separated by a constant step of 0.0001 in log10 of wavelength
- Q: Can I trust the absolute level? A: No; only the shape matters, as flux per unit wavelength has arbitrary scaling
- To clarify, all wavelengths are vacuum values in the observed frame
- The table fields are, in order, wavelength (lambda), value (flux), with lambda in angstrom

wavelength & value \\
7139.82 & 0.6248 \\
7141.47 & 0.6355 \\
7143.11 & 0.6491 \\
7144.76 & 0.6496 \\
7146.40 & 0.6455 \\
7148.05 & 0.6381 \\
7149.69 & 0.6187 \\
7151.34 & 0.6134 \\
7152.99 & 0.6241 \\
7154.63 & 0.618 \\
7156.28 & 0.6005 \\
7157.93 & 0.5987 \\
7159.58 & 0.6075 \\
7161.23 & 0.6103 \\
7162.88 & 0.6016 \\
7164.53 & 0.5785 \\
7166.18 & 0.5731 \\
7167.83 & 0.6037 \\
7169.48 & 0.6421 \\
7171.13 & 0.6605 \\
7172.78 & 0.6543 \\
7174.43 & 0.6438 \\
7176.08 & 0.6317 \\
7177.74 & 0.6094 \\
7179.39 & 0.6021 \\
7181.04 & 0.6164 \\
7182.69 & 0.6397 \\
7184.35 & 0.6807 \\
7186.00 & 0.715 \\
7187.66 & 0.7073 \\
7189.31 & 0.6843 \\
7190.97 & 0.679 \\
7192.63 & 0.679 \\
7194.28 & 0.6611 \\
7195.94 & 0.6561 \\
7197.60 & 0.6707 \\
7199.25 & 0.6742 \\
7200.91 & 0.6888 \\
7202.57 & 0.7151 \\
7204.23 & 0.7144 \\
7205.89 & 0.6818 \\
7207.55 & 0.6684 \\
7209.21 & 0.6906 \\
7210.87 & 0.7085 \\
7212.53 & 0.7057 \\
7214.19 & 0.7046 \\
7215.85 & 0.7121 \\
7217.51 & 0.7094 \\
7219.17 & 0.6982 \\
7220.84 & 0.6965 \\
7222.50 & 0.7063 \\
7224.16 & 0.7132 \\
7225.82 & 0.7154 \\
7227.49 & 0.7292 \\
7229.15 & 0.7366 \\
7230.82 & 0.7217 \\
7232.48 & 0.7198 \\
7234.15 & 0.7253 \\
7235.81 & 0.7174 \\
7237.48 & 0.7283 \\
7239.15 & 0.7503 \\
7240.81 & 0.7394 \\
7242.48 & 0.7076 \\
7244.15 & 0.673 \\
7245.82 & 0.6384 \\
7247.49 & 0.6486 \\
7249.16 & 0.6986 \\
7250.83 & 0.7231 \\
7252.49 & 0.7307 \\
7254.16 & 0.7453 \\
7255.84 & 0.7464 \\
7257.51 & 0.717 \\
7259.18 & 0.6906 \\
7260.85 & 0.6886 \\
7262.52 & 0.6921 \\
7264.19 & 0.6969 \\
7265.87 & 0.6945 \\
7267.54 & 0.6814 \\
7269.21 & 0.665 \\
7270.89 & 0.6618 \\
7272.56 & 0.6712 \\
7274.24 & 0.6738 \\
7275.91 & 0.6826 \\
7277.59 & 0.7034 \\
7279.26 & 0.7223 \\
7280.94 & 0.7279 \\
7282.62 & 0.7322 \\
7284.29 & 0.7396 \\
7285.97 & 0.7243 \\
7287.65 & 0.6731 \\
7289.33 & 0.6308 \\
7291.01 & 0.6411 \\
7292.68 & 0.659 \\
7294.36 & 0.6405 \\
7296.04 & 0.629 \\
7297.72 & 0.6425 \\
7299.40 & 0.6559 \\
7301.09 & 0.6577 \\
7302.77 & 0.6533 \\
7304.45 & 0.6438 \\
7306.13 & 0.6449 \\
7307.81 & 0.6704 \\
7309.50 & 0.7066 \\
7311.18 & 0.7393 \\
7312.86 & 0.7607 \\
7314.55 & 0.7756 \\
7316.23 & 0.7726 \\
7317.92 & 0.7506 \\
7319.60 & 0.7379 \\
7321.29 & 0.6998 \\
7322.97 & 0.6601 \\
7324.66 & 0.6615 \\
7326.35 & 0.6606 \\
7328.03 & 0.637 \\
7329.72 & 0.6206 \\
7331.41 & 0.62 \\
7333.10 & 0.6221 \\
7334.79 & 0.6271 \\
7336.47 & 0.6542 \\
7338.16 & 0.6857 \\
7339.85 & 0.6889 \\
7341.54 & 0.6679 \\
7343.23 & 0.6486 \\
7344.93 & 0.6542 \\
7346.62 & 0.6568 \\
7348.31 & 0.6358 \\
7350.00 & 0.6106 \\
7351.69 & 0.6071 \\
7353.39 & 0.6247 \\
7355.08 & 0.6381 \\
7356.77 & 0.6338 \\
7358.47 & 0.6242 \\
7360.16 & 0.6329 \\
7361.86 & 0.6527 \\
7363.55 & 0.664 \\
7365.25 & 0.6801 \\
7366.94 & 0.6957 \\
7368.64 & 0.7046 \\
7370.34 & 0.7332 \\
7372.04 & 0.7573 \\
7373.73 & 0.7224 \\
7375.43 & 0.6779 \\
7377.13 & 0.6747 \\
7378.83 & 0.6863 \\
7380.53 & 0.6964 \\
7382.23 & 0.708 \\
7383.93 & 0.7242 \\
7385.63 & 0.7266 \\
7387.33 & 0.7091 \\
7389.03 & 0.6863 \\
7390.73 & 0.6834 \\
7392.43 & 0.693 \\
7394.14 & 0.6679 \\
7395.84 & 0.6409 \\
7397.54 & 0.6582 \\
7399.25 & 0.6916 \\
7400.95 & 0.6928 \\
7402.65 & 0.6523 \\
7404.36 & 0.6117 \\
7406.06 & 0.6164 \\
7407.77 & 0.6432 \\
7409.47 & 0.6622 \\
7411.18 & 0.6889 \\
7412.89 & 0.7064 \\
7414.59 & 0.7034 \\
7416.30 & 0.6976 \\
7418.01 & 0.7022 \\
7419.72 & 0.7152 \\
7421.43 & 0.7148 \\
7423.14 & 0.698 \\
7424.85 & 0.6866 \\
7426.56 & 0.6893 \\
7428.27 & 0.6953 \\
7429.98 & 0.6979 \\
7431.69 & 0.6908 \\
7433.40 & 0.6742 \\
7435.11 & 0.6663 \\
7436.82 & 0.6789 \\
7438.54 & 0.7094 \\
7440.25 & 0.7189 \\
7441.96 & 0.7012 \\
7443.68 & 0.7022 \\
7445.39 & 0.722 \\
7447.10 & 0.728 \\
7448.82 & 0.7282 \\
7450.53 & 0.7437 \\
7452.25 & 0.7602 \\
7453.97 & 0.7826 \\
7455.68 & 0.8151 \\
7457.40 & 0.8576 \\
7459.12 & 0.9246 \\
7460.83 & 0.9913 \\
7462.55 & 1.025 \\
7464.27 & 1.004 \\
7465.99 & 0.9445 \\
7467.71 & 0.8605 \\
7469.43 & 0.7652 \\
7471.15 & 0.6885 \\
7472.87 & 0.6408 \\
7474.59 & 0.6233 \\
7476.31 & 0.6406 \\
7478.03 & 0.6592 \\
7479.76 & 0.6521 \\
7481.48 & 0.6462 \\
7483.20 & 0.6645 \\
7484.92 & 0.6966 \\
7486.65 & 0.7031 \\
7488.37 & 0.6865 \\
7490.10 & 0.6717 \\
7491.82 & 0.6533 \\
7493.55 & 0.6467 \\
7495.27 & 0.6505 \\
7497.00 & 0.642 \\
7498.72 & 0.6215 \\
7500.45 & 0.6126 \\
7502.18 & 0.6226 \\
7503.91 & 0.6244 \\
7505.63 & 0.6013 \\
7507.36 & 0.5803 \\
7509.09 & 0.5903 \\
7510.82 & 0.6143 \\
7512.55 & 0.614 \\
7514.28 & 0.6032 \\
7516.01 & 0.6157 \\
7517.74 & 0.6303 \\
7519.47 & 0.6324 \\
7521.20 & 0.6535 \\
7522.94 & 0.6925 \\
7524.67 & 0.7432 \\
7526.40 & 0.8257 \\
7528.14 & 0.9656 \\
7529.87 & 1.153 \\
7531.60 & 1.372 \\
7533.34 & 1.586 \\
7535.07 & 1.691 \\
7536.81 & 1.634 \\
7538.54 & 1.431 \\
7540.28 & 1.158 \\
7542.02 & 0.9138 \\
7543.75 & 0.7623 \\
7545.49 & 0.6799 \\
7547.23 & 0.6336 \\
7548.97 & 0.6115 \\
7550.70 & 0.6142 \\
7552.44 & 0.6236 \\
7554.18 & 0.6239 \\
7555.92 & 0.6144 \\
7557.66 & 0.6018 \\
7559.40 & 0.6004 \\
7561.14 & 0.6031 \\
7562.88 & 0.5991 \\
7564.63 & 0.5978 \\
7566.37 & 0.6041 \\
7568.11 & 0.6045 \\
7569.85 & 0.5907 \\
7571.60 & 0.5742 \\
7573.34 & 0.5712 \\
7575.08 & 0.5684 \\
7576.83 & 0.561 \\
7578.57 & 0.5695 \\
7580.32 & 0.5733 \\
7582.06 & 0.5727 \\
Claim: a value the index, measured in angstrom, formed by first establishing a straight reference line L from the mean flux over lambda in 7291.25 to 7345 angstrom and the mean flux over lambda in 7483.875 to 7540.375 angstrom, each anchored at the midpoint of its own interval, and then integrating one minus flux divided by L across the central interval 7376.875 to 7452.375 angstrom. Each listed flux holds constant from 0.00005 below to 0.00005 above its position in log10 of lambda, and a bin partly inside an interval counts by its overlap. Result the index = 5.5 angstrom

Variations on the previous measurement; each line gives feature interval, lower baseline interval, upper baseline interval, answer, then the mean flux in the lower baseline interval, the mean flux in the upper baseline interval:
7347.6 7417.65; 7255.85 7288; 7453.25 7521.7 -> 2.7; 0.698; 0.704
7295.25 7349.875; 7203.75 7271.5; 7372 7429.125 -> 1.8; 0.705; 0.687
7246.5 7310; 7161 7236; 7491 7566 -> 1.5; 0.675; 0.779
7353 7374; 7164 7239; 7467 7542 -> 1.9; 0.681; 0.794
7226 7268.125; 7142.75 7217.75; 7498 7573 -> -2.2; 0.653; 0.774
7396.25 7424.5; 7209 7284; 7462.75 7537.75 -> 2.8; 0.706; 0.78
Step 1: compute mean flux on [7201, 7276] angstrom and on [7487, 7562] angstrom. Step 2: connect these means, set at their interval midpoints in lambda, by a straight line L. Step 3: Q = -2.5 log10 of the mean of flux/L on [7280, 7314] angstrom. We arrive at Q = 0.062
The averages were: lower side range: 0.703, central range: 0.679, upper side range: 0.783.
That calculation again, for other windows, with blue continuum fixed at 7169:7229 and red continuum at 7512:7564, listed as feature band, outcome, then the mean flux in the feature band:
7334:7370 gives 0.16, 0.653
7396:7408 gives 0.20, 0.652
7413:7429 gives 0.13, 0.7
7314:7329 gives 0.06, 0.704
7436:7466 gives 0.00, 0.804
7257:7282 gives 0.04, 0.691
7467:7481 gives 0.19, 0.688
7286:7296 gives 0.11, 0.654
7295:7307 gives 0.13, 0.647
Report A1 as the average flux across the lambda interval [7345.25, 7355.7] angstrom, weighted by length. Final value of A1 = 0.63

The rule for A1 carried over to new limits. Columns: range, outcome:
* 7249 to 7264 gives 0.715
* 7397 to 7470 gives 0.74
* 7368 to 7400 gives 0.697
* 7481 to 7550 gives 0.804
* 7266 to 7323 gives 0.69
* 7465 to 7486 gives 0.708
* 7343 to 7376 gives 0.663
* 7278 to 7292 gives 0.699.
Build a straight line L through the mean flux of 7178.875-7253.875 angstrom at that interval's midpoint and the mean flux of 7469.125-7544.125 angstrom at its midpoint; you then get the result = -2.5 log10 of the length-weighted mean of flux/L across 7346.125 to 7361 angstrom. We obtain 0.18 mag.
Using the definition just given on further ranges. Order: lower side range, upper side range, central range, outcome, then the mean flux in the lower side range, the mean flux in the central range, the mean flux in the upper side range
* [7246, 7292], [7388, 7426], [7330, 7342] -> 0.059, 0.696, 0.65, 0.678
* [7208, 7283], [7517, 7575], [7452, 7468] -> -0.148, 0.705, 0.903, 0.821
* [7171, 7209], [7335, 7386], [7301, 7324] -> -0.058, 0.667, 0.707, 0.671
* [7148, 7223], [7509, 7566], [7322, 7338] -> 0.133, 0.656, 0.643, 0.828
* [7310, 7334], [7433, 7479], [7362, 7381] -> 0.037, 0.694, 0.698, 0.769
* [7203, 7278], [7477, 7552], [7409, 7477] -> 0.031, 0.703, 0.747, 0.791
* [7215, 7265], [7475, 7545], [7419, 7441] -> 0.119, 0.711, 0.695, 0.803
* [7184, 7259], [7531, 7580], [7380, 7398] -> 0.092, 0.703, 0.691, 0.801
